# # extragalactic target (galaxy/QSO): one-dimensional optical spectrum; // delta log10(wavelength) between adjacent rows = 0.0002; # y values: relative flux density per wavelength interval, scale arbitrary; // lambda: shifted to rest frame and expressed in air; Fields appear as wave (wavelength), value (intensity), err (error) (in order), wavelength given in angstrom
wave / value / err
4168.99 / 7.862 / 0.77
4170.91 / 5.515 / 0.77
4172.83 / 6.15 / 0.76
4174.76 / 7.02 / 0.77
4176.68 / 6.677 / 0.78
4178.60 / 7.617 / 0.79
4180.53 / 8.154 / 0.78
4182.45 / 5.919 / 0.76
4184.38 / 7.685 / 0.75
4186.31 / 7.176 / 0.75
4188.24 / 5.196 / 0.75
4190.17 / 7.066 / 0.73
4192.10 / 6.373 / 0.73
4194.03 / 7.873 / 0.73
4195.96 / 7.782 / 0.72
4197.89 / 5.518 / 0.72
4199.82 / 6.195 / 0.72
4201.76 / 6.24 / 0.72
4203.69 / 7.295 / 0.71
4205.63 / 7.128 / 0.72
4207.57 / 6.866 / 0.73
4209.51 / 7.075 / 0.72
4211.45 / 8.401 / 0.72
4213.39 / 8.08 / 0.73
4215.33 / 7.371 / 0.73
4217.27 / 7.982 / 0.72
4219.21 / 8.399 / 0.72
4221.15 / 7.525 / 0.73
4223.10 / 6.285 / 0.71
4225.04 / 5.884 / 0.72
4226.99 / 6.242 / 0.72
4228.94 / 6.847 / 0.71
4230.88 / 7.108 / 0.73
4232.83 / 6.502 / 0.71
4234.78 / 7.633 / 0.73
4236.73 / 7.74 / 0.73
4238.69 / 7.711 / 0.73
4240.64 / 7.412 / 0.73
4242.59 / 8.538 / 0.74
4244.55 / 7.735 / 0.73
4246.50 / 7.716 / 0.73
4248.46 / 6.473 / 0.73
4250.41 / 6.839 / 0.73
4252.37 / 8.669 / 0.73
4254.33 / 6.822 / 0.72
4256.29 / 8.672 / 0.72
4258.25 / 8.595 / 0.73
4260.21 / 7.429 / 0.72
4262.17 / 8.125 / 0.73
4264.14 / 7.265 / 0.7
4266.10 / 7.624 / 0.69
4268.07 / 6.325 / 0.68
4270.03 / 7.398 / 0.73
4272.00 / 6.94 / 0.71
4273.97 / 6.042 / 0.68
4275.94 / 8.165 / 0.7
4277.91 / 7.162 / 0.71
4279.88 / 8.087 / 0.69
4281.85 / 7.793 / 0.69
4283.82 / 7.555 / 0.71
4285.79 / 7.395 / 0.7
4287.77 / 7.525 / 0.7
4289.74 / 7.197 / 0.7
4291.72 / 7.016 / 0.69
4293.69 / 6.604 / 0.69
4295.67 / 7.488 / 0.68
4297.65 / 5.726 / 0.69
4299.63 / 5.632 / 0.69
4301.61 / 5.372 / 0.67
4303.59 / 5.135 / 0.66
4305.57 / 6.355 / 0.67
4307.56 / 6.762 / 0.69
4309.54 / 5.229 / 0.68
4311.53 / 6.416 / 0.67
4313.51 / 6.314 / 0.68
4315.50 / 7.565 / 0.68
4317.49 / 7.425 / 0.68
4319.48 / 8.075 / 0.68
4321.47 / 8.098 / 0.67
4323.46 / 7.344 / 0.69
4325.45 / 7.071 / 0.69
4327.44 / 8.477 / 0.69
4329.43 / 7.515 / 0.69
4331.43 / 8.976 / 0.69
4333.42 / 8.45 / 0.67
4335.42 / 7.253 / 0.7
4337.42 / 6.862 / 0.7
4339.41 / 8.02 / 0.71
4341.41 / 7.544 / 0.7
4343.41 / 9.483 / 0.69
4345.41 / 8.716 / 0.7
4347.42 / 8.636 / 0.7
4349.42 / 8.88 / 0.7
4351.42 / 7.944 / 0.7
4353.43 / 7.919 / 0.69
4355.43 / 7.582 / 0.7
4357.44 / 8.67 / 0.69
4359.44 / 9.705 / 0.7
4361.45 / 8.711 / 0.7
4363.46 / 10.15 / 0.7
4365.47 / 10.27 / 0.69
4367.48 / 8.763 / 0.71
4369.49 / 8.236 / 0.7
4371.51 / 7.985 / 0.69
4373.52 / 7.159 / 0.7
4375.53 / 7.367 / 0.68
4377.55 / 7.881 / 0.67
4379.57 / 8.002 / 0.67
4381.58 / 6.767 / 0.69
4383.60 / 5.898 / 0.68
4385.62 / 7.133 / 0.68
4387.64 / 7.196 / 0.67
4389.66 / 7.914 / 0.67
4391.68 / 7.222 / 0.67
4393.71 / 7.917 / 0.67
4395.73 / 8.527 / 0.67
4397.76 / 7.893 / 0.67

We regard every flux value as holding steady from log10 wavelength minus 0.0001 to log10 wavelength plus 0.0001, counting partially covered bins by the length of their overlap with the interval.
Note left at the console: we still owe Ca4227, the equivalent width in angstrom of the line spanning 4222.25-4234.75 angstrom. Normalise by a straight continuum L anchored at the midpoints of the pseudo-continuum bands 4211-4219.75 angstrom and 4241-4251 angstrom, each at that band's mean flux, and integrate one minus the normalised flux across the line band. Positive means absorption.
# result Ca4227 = 2.0 angstrom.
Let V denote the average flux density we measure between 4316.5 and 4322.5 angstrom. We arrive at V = 7.86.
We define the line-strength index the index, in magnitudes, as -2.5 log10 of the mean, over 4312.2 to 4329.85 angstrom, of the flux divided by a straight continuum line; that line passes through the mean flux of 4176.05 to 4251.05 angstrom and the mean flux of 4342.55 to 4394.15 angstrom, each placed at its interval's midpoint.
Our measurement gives 0.045 mag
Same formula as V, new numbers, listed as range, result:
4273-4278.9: 7.13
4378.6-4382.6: 7.39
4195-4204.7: 6.61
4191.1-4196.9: 7.34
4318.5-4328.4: 7.81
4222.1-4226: 6.09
